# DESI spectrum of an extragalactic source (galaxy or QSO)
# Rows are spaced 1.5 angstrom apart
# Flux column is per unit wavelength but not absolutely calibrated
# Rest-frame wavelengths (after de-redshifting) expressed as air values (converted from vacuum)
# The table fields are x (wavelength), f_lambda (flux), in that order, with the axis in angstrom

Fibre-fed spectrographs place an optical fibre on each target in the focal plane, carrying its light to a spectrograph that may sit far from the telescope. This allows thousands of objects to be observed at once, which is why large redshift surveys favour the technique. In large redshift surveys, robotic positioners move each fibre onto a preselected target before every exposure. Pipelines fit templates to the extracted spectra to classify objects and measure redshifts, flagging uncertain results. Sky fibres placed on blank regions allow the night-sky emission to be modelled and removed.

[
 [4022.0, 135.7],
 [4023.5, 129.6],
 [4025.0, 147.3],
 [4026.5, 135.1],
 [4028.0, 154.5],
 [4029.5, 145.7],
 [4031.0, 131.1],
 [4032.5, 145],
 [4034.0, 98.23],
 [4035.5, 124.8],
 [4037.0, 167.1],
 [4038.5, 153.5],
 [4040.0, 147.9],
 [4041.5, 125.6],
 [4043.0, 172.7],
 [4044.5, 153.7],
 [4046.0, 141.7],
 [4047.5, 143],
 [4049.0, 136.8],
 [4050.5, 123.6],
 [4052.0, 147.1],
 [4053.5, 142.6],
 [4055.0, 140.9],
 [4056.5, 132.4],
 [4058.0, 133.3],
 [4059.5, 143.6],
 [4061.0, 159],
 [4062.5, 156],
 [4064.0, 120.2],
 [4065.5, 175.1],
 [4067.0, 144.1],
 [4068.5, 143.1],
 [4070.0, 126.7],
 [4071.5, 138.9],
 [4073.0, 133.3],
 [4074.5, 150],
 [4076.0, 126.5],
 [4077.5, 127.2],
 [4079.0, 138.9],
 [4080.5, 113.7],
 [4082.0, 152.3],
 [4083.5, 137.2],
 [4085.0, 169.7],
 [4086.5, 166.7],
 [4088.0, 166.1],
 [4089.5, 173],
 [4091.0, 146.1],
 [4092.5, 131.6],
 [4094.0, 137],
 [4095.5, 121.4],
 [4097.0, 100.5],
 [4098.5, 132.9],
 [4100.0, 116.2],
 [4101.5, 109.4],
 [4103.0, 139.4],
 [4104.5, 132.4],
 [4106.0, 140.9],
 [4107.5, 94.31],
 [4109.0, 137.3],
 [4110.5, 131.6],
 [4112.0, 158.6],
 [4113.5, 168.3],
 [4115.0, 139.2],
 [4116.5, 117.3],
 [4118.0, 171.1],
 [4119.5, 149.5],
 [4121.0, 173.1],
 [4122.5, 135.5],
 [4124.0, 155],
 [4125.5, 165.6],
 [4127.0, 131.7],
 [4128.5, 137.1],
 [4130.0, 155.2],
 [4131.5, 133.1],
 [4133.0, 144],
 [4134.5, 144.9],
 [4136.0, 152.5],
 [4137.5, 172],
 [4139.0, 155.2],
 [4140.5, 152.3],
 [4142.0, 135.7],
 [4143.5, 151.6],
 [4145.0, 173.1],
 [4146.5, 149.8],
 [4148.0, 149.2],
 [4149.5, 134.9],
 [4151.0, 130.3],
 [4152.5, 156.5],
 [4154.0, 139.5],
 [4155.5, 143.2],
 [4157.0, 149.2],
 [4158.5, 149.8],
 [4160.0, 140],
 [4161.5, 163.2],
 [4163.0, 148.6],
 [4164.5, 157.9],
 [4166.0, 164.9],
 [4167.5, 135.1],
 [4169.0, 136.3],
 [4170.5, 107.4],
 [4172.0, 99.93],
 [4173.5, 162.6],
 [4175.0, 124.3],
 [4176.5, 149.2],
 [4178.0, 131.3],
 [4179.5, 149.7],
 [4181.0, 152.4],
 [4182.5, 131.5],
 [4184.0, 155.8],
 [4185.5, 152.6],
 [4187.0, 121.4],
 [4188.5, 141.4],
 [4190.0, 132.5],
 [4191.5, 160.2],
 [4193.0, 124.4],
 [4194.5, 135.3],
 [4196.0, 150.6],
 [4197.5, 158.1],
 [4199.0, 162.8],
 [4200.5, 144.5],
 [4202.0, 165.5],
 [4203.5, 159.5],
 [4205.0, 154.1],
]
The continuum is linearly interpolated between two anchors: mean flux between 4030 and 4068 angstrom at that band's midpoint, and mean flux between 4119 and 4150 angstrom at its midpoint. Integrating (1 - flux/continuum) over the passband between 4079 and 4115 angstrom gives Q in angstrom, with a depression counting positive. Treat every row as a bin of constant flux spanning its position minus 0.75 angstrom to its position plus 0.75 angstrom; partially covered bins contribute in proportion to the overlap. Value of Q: 2.1 angstrom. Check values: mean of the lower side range 142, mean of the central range 138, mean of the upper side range 150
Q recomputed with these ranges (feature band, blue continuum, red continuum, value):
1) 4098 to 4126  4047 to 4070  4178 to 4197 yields 0.4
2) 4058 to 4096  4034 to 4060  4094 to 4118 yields -2.1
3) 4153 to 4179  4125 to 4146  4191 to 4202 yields 1.4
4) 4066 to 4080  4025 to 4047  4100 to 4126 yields 0.5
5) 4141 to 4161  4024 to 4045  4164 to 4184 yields -1.0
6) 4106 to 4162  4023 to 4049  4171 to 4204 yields -1.5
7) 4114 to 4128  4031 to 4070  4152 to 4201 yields -0.6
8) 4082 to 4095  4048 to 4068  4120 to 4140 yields -0.6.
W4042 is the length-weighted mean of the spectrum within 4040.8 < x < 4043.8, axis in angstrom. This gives 150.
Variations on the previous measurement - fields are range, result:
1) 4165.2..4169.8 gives 145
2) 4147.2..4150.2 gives 142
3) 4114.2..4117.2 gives 129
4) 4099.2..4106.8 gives 127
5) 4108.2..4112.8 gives 142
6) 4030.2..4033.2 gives 138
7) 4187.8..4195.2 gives 139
